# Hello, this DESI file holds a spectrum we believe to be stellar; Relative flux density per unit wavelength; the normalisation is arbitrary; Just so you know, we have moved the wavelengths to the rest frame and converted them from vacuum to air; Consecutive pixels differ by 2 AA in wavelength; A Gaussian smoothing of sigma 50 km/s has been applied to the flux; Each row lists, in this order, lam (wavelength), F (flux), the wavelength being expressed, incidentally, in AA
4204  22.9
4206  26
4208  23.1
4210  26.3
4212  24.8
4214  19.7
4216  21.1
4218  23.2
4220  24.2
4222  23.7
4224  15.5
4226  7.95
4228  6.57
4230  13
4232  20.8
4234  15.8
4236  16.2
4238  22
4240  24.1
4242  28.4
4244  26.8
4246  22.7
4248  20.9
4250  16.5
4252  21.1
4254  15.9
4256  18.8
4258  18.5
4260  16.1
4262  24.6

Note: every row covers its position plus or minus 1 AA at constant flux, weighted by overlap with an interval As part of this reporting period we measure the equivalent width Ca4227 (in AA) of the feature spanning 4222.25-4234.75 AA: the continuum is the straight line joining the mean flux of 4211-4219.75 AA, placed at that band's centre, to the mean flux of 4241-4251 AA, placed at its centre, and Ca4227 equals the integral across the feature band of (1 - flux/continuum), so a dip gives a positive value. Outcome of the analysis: 4.9 AA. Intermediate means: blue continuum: 22.4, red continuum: 23.1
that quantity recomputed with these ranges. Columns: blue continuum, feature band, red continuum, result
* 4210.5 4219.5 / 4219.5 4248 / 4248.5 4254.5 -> 1.5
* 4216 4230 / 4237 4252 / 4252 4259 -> -4.4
